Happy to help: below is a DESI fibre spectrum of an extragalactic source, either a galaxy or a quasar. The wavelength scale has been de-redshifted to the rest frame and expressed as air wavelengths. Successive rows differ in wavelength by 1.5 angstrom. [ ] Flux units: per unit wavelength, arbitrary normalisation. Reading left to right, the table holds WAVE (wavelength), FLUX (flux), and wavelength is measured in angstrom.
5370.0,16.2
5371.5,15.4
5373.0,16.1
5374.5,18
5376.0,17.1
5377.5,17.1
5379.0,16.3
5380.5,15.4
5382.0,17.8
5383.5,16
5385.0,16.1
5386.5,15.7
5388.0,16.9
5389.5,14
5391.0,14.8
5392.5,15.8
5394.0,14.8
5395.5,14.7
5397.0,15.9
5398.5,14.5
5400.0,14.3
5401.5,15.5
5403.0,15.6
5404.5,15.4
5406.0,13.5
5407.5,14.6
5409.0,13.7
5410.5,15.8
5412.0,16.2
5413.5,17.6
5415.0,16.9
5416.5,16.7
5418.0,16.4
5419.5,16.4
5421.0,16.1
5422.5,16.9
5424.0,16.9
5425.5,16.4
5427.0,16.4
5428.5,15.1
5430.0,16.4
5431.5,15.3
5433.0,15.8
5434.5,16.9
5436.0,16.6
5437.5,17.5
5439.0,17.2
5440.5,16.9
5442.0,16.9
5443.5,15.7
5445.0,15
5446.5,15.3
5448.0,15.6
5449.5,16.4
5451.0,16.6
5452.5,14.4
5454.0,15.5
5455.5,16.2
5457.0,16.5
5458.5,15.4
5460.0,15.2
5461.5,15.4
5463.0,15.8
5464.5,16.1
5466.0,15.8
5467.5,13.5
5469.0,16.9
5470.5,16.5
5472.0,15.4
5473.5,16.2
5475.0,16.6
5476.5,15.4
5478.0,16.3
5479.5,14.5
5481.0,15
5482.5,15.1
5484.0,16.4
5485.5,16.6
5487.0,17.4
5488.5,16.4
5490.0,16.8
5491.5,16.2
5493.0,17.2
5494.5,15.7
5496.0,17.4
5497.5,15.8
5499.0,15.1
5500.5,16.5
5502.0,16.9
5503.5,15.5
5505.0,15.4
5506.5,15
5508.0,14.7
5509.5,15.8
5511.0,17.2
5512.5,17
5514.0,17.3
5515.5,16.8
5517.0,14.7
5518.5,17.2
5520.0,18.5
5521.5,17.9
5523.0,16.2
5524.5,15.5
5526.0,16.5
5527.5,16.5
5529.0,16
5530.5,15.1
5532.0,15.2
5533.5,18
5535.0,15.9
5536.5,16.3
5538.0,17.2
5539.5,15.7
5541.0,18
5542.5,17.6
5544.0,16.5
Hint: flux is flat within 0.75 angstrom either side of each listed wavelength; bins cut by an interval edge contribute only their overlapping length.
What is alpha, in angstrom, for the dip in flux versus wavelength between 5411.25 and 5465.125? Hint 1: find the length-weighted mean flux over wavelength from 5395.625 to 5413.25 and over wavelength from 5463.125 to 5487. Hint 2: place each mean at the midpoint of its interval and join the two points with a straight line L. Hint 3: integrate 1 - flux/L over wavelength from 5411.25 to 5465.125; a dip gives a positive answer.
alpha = -2.7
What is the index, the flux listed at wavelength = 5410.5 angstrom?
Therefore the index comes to 15.8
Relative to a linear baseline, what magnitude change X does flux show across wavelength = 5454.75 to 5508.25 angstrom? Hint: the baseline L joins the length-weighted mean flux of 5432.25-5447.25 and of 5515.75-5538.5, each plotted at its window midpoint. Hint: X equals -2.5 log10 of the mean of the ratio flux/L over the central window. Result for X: 0.03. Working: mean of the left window 16.4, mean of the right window 16.4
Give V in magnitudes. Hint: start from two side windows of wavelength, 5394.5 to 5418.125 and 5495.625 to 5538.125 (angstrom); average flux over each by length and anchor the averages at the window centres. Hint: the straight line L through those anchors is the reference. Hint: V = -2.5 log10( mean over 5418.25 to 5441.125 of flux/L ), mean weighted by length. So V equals -0.06 mag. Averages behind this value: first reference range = 15.4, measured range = 16.4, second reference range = 16.3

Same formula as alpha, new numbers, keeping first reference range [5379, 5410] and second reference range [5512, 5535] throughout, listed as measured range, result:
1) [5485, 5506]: -0.1 angstrom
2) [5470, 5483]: 0.3 angstrom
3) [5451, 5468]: 0.4 angstrom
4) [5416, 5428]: -0.7 angstrom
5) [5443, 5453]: 0.1 angstrom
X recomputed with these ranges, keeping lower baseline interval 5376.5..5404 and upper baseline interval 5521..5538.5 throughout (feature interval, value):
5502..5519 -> 0.010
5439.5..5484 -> 0.016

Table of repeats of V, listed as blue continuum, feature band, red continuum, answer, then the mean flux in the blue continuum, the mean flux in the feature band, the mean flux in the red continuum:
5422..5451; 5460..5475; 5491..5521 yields 0.037 mag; 16.3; 15.8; 16.3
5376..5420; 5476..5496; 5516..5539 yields 0.005 mag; 15.7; 16.1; 16.4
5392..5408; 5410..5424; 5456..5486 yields -0.099 mag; 15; 16.6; 15.7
